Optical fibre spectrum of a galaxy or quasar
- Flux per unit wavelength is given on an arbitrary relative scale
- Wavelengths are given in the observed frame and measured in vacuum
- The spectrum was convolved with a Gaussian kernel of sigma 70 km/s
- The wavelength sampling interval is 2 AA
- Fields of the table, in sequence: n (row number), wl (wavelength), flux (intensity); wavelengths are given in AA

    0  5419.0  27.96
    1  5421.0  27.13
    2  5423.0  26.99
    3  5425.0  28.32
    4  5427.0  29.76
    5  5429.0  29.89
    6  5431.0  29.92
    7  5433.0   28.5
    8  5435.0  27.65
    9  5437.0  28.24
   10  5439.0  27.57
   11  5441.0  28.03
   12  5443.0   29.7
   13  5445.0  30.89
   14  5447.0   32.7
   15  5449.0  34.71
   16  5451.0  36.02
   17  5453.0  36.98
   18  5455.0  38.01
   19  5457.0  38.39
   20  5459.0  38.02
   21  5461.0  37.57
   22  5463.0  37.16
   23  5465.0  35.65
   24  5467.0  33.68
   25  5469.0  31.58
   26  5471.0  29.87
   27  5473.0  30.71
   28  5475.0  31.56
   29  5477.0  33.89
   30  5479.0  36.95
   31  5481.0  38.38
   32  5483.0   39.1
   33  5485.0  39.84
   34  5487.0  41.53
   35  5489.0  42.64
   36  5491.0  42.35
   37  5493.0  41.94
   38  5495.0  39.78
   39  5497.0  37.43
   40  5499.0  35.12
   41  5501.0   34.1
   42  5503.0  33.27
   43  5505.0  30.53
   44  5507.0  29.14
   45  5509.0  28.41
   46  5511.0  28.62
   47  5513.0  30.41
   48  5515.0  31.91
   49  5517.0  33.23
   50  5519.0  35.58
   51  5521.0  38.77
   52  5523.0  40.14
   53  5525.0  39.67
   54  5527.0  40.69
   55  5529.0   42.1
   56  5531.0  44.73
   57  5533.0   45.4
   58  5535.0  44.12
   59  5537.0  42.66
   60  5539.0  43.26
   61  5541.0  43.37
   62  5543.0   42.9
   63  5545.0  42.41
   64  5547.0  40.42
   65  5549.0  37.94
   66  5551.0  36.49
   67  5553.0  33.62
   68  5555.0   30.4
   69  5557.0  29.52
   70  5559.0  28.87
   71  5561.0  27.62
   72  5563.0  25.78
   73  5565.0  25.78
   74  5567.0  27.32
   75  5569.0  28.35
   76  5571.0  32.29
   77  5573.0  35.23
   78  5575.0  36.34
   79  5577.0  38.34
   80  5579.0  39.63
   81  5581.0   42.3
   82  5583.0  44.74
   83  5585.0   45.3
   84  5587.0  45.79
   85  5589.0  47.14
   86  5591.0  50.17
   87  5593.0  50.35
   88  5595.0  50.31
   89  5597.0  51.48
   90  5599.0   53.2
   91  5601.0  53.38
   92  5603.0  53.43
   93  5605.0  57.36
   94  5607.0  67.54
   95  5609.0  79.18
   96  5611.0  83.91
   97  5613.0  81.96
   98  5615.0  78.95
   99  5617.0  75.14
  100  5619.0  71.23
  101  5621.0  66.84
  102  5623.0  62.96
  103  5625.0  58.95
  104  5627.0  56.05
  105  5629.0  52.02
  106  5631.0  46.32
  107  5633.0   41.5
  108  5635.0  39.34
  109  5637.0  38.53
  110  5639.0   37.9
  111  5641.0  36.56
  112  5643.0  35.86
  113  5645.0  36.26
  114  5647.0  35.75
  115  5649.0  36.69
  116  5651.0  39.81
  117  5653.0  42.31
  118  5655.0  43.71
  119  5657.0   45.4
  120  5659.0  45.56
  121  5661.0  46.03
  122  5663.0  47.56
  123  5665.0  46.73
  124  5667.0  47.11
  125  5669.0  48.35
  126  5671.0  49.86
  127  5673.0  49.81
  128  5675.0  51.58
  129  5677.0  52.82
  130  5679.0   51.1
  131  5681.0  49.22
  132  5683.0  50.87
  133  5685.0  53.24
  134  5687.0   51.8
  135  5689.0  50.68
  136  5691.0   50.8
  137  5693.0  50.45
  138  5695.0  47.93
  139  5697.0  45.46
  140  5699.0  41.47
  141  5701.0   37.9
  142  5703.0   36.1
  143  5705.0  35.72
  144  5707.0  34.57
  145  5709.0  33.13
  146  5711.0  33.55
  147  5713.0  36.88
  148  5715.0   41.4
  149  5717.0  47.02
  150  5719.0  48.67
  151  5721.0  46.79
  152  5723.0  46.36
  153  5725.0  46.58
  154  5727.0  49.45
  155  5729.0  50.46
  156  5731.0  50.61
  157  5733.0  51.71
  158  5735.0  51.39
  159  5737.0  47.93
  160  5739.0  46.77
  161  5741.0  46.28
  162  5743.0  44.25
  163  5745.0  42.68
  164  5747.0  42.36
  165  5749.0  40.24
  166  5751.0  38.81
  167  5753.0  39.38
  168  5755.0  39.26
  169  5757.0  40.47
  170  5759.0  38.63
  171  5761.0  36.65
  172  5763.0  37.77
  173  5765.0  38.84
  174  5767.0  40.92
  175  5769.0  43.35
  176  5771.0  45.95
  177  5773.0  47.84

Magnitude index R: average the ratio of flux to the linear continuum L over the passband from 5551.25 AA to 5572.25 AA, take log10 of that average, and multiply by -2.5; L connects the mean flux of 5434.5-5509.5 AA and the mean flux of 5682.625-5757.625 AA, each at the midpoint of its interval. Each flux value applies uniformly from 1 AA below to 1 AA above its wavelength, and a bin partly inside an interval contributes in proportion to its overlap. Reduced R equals 0.290 mag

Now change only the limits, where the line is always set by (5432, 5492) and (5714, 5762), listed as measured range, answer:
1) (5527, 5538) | -0.17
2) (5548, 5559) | 0.15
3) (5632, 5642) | 0.06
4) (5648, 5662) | -0.03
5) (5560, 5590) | 0.08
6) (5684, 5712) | 0.00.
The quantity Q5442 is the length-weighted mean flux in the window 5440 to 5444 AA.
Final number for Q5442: 28.9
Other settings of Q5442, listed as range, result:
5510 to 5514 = 29.5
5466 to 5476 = 31.5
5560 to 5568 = 26.6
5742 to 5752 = 41.7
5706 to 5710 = 33.9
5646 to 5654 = 38.6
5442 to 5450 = 32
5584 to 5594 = 47.8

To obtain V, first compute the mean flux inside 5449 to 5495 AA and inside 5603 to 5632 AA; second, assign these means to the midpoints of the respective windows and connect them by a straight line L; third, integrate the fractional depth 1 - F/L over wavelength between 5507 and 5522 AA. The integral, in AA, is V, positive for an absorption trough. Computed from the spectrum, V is 4.4 AA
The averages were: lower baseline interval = 36.9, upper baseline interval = 66.6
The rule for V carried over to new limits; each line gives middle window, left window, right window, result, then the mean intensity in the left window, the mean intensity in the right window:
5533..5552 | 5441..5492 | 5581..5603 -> 0.9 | 35.8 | 49.1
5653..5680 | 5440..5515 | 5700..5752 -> -4.3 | 34.9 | 43.4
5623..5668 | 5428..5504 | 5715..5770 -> -3.4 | 34.7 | 44.2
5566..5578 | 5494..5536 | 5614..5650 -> 2.8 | 36.3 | 50.4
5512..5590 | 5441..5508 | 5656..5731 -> 3.5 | 35.6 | 46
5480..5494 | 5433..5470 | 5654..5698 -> -2.0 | 33.3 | 48.9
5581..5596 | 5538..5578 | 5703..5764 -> -4.8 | 34.3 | 42.7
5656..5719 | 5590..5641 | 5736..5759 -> 5.1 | 57.9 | 42.4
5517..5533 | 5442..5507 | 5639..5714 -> -1.0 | 35.8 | 43.9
